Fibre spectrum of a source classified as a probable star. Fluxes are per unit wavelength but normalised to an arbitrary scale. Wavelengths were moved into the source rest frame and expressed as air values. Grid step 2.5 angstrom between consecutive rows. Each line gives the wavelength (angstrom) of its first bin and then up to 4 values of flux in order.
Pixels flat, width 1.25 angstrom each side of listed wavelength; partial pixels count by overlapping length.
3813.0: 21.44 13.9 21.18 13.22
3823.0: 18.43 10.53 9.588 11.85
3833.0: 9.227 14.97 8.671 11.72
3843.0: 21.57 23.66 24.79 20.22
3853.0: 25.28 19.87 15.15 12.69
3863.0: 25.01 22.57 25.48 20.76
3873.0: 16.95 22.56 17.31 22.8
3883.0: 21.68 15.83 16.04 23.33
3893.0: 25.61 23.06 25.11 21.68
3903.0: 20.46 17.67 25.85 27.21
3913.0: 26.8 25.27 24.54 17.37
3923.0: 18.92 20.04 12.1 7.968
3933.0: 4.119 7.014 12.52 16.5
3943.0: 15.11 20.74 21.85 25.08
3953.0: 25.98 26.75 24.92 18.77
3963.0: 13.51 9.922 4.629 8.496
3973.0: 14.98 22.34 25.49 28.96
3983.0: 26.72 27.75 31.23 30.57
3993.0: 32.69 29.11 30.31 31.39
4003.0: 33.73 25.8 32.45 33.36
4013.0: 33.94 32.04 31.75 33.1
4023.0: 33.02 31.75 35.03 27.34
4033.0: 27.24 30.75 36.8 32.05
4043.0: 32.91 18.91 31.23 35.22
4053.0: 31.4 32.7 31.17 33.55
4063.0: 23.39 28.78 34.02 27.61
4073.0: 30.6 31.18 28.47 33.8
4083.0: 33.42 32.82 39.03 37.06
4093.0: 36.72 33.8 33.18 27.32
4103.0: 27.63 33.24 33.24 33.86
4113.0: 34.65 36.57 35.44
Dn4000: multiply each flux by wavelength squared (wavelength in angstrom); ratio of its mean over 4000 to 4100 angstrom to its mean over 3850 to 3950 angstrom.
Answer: 1.75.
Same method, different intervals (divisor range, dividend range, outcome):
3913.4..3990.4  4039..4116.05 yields 1.79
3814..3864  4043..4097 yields 2.15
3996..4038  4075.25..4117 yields 1.10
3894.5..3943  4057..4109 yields 1.87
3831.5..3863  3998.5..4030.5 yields 1.98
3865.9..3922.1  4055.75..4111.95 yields 1.60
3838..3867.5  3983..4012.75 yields 1.66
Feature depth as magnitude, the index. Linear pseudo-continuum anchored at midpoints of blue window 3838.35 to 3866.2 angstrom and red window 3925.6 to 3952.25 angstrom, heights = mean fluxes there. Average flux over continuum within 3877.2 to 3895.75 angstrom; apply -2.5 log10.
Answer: -0.16 mag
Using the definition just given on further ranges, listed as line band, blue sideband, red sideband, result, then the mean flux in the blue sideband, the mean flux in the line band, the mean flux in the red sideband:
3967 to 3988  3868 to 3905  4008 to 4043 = 0.344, 21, 20.8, 32.2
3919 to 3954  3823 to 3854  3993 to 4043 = 0.465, 16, 16.1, 31.7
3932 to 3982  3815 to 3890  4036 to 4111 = 0.368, 17.9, 17.5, 31.8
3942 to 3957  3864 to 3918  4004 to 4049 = 0.148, 22.2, 22.7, 31.1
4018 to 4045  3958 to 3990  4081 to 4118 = -0.204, 19.9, 31.6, 33.8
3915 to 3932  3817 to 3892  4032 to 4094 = 0.272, 18.1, 17.5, 31.6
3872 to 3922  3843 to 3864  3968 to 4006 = 0.032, 20.8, 21.9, 25.9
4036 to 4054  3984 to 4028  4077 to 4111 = 0.035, 31.5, 31.2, 33.1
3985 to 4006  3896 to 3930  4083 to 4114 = -0.140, 21.5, 30.5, 33.5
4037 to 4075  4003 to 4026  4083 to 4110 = 0.071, 32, 30.7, 33.4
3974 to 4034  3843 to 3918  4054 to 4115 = -0.080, 21.8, 30.2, 32.2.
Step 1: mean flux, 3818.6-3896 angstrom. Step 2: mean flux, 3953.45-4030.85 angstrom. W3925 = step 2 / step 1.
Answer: 1.44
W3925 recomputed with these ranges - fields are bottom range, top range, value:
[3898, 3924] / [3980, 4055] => 1.36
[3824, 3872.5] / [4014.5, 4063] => 1.78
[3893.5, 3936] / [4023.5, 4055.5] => 1.59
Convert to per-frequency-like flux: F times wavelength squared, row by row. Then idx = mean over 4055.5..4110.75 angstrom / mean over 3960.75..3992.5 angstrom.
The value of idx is 1.6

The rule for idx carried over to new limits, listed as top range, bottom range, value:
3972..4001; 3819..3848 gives 2.06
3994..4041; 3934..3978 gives 1.90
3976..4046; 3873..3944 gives 1.69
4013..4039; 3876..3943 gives 1.78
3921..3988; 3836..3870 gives 0.96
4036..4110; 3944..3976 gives 1.85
